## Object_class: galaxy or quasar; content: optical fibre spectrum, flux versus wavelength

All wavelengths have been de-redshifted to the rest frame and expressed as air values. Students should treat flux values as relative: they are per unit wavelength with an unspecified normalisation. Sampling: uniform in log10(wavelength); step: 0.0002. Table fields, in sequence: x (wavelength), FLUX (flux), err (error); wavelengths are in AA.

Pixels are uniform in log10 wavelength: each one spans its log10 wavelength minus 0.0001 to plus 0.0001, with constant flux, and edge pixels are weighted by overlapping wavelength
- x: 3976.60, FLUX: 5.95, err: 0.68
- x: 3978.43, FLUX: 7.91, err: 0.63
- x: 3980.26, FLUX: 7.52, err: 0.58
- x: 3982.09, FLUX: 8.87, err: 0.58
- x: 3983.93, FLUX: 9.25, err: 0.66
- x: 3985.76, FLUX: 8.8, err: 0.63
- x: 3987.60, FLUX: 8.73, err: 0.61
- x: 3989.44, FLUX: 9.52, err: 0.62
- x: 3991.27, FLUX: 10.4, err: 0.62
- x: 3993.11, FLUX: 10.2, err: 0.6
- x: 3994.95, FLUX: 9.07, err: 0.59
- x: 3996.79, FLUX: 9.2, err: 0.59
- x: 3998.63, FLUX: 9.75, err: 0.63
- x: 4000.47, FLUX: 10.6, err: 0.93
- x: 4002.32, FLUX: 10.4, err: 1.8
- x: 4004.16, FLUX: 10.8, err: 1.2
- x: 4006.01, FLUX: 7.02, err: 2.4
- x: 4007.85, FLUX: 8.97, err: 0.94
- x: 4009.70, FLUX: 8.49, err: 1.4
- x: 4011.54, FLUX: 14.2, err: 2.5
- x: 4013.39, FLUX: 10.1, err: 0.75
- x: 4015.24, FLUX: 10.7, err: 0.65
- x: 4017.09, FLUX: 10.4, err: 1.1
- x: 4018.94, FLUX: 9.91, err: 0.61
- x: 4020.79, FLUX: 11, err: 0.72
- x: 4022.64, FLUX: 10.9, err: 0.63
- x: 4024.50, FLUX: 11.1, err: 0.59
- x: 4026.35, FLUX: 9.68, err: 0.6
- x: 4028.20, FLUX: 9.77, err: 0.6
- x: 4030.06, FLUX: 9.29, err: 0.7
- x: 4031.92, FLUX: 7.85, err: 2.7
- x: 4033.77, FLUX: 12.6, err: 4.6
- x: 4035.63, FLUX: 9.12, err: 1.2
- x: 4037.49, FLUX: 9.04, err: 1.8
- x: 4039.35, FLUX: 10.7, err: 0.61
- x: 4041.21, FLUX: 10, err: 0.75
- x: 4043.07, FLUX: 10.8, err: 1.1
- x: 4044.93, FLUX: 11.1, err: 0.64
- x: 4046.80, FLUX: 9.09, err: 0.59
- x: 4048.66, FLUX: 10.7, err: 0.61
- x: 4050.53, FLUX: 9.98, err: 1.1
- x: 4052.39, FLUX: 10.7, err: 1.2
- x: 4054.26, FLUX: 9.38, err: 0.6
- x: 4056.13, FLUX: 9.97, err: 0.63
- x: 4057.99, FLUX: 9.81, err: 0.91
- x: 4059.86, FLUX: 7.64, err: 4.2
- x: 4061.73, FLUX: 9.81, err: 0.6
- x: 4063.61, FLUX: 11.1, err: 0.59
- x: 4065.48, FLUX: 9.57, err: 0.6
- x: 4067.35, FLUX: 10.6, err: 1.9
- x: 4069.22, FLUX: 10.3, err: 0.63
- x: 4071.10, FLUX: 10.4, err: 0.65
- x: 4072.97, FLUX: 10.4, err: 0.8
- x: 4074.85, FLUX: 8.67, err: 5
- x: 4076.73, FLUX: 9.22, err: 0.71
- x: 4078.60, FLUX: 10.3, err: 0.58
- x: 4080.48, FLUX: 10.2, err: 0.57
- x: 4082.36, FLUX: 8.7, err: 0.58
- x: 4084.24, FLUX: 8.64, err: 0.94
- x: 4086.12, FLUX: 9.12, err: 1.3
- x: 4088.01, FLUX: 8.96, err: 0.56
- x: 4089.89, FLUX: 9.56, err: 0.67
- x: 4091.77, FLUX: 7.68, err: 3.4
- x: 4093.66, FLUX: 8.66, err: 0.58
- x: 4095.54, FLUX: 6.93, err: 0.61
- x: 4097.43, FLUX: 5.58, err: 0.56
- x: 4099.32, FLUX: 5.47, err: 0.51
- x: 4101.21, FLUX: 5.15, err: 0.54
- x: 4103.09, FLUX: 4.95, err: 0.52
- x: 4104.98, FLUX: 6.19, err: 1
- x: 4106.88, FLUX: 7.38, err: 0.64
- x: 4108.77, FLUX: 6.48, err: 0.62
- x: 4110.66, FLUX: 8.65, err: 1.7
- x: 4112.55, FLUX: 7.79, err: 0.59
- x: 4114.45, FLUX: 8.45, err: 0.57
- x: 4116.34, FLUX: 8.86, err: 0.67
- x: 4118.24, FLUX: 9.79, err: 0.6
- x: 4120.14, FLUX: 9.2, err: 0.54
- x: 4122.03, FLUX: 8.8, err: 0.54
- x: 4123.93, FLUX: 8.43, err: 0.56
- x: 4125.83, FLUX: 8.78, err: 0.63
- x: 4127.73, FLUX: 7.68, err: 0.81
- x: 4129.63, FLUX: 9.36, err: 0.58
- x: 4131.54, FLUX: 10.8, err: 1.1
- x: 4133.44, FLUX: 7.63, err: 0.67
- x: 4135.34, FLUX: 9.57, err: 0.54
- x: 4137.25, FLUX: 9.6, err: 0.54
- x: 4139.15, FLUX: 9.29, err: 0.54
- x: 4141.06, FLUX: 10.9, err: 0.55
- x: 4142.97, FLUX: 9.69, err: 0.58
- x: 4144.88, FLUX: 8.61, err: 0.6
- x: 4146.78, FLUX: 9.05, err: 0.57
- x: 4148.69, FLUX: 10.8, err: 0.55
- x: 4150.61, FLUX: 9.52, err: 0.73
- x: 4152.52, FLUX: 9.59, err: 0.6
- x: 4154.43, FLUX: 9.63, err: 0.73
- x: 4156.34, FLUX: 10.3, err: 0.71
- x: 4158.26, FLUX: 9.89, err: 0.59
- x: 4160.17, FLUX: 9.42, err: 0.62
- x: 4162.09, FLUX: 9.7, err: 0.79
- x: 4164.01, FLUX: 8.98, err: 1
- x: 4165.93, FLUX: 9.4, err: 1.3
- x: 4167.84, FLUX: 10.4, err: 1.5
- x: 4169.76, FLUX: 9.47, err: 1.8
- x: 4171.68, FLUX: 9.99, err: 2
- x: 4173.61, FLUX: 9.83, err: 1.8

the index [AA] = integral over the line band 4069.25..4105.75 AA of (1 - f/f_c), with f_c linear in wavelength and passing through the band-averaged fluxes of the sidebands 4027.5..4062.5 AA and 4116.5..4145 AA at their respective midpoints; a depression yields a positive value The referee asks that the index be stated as 5.2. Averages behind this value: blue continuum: 9.86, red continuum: 9.21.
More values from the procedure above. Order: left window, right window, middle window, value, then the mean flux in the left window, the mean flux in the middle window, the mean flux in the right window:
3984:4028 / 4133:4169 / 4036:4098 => 1.99 AA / 9.98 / 9.51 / 9.61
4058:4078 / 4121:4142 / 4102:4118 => 3.31 AA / 9.78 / 7.43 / 9.17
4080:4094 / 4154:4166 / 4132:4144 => -0.11 AA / 8.91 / 9.5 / 9.63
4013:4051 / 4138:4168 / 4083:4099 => 3.05 AA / 10.2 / 8.04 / 9.68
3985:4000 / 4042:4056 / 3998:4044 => -1.24 AA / 9.5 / 10.1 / 10.2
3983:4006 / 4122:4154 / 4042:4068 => -1.42 AA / 9.62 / 10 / 9.32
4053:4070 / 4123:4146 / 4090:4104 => 4.38 AA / 9.81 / 6.54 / 9.2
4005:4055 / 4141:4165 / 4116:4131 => 1.30 AA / 10.1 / 8.91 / 9.65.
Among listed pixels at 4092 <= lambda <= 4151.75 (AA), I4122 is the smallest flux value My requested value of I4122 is 4.95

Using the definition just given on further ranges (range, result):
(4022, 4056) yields 7.85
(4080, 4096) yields 6.93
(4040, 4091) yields 7.64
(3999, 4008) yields 7.02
